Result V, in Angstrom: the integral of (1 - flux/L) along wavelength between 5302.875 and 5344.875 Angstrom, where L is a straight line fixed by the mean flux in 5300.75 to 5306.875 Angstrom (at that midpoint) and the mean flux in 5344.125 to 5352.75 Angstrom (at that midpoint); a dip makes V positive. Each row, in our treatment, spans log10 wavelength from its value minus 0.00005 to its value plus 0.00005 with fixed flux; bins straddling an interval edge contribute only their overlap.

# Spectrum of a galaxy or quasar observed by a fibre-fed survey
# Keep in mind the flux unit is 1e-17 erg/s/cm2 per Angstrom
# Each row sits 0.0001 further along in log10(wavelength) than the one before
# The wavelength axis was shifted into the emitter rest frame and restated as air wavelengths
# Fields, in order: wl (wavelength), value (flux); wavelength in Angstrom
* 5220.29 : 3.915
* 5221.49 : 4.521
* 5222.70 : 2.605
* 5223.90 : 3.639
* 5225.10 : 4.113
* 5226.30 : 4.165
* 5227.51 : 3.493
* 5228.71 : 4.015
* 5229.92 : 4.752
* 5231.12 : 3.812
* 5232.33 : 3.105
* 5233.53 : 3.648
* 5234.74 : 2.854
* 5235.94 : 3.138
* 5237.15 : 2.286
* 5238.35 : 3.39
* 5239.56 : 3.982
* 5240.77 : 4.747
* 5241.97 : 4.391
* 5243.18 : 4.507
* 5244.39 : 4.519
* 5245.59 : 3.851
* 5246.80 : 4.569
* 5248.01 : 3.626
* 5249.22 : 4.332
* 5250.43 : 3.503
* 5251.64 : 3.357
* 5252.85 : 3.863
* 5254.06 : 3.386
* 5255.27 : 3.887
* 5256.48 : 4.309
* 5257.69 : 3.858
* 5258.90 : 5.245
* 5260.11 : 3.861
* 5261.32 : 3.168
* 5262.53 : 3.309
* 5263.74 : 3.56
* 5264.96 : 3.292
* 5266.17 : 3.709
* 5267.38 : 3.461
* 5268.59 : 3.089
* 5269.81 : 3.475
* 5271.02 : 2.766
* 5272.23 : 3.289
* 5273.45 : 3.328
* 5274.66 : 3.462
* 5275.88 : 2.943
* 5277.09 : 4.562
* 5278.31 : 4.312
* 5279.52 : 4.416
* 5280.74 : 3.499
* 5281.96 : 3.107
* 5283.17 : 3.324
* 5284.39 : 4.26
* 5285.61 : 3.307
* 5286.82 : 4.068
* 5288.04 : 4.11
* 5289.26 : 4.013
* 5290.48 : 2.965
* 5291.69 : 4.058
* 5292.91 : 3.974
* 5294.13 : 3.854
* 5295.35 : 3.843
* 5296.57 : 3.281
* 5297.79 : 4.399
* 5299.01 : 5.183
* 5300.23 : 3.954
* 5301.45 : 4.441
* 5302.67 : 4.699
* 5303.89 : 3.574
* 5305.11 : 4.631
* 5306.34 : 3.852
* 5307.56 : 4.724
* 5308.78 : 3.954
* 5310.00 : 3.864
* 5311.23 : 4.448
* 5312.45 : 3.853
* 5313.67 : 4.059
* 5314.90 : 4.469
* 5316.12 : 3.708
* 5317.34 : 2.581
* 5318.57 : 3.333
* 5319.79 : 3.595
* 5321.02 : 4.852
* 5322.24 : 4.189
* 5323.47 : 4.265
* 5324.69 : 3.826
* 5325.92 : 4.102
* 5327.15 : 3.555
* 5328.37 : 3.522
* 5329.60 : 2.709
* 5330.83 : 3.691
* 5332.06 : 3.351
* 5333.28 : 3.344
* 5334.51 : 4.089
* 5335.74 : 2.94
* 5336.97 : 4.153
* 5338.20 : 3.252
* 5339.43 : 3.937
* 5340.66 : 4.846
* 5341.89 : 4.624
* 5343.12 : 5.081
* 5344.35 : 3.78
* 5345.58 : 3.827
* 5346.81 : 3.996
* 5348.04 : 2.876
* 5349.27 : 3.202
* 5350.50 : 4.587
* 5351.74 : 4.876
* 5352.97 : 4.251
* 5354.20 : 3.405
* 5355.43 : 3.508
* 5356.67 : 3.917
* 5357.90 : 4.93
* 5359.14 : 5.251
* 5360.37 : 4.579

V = 1.76 Angstrom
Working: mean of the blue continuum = 4.24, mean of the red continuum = 3.9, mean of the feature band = 3.91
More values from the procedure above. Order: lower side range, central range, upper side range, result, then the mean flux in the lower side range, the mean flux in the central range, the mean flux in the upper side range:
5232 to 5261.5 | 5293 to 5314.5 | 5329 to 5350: -2.10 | 3.83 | 4.15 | 3.75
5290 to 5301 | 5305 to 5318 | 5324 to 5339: -0.69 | 3.97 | 3.98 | 3.55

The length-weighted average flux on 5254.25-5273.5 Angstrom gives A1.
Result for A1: 3.6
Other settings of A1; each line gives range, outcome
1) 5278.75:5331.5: 3.91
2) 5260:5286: 3.52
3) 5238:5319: 3.86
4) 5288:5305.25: 4.05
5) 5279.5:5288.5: 3.71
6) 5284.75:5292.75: 3.78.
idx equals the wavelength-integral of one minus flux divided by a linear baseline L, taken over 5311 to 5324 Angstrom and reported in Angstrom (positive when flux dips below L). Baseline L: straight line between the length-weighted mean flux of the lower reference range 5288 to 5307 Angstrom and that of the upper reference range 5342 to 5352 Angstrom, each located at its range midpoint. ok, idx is 0.4 Angstrom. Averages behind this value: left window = 4.05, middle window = 3.93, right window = 4.03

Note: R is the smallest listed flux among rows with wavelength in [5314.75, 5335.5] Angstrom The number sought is 2.581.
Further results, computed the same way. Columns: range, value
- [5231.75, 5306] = 2.286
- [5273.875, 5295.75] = 2.943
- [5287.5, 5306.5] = 2.965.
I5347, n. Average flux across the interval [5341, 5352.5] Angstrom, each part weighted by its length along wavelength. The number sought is 4.11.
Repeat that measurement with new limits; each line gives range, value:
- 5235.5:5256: 3.85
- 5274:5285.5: 3.74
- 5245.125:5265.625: 3.82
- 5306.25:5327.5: 3.96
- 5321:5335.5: 3.73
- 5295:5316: 4.18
